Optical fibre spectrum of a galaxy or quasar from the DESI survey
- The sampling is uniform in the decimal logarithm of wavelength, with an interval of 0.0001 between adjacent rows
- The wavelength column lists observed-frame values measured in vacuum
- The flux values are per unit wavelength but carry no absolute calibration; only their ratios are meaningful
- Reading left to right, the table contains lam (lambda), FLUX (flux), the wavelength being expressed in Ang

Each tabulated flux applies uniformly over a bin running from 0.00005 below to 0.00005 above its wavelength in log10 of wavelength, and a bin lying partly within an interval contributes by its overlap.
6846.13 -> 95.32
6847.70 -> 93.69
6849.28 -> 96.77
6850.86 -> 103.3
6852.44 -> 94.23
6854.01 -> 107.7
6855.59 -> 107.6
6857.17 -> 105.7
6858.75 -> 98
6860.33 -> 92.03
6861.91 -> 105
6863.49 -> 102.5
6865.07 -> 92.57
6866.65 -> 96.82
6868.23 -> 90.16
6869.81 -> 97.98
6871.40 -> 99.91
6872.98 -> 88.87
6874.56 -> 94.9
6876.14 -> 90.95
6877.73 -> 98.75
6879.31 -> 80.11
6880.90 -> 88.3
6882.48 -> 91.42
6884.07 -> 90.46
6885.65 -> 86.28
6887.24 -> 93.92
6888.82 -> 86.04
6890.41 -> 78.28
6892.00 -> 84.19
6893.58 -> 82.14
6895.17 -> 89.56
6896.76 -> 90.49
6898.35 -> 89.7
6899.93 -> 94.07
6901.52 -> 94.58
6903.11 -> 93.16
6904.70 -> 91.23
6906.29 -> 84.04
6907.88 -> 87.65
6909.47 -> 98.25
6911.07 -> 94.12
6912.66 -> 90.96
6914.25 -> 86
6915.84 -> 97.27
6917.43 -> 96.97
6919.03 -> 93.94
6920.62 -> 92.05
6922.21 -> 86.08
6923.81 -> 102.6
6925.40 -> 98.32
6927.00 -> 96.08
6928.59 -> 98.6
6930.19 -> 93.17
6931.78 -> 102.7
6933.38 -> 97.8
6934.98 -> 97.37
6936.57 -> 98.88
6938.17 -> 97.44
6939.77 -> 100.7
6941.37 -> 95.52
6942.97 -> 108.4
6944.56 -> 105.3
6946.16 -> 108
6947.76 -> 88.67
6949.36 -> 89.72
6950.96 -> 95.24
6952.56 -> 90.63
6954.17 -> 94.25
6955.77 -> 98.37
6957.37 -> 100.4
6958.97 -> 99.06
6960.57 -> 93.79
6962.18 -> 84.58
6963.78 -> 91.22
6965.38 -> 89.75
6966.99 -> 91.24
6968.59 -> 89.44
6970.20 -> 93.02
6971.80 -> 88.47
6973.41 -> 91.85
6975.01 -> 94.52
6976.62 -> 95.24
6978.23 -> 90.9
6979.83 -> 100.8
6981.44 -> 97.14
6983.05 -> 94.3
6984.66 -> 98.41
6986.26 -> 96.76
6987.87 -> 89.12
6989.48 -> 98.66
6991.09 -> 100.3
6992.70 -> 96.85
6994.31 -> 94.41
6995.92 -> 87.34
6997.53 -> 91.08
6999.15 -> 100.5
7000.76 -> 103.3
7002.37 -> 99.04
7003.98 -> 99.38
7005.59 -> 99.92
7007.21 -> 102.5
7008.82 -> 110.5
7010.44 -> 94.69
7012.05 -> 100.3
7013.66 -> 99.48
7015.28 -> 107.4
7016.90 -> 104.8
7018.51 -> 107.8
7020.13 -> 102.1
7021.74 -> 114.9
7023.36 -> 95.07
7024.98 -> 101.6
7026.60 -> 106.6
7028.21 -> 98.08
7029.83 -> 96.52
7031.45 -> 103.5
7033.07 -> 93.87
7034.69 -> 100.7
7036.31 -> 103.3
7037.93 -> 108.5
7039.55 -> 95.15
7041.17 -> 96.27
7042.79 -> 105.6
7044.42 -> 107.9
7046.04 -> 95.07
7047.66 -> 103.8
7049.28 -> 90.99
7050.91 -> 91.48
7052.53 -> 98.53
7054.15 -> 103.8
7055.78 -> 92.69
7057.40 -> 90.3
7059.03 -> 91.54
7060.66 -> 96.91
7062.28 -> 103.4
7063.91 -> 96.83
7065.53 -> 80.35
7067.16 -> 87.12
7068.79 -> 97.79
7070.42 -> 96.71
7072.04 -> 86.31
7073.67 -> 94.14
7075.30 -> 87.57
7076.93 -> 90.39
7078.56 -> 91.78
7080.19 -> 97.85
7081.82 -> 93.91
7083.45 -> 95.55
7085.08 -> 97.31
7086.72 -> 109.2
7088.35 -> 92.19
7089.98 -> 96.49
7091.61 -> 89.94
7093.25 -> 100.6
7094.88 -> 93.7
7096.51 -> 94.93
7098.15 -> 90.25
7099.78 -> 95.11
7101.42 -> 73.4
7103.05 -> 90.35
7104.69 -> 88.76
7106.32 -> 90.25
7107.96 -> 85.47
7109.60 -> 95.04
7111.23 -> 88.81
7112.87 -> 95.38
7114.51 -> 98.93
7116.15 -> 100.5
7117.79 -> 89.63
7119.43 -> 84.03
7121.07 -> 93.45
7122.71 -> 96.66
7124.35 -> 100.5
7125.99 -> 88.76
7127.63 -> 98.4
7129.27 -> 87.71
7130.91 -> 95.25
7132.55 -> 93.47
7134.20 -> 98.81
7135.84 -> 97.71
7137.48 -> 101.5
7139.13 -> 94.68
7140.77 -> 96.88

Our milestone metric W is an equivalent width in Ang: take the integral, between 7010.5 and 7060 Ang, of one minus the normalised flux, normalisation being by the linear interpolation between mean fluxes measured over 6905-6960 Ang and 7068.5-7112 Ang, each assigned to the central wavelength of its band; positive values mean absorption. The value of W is -3.3 Ang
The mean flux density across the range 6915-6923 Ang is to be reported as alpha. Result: 93.3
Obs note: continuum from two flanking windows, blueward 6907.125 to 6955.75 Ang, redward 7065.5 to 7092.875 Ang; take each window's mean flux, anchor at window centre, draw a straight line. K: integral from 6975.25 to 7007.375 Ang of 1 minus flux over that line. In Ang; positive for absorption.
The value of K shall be -0.51 Ang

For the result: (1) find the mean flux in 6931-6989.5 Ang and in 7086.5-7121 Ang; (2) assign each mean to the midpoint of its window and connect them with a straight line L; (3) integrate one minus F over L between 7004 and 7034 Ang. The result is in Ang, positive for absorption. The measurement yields -2.5 Ang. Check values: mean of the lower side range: 95.6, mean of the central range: 102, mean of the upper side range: 92.3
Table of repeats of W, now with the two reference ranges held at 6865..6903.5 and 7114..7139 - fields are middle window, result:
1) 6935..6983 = -1.8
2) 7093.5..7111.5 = 0.9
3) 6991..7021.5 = -2.5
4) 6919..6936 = -1.0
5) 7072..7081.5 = 0.2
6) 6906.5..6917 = -0.1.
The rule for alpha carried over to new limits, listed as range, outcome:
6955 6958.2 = 99.5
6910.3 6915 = 90.4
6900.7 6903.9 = 93.8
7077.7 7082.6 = 94.5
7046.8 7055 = 97.7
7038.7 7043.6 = 99.2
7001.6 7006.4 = 99.5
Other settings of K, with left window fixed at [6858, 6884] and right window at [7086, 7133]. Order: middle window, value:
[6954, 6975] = 0.2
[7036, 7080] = -1.1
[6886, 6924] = 1.4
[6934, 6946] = -0.9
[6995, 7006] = -0.4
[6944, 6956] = -0.3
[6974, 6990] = -0.3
